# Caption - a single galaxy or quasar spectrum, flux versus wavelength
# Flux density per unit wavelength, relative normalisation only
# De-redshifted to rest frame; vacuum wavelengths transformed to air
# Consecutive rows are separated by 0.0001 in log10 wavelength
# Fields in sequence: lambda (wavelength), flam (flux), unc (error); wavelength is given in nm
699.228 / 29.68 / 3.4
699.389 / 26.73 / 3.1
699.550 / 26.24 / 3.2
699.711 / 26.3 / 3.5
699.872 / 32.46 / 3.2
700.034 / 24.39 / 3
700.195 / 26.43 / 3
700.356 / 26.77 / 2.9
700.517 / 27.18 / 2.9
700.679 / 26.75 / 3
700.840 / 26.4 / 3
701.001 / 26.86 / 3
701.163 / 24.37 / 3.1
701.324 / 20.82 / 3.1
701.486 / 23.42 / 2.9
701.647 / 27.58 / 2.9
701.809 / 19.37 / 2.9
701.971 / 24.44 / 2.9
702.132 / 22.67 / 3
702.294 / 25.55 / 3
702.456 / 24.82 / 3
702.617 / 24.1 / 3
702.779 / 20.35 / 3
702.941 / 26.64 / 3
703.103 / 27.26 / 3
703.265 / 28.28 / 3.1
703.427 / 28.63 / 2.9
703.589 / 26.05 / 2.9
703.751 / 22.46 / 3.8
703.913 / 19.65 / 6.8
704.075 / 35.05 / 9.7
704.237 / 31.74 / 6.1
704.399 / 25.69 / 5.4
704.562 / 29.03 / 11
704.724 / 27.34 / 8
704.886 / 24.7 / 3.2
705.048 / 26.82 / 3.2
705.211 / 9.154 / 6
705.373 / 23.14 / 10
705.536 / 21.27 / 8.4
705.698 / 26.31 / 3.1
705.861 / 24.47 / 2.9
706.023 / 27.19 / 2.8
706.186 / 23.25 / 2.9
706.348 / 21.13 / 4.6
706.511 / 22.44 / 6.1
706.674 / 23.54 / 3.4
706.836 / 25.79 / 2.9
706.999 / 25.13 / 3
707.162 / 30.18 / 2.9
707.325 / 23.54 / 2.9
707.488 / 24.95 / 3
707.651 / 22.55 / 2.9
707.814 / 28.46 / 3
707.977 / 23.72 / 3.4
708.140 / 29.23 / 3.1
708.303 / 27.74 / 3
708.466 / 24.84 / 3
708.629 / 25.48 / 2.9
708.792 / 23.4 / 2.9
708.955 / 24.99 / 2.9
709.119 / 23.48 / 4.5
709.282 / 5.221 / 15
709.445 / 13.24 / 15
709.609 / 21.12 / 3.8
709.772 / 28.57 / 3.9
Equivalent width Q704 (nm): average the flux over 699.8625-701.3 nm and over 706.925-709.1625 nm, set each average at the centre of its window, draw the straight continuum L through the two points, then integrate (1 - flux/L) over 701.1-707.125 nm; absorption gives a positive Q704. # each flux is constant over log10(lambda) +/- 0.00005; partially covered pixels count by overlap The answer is 0.312 nm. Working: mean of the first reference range 26.3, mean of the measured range 24.6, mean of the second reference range 25.6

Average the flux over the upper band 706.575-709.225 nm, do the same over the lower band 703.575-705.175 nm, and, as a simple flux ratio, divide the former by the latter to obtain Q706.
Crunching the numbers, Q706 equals 1.0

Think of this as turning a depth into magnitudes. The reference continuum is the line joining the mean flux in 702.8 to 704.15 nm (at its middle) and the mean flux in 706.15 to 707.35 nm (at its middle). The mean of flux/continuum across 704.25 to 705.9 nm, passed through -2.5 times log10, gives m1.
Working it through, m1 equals 0.06 mag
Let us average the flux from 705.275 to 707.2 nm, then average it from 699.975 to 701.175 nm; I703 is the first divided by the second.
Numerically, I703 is 0.92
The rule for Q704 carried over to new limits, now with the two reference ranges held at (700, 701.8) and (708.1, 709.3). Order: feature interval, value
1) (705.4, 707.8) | -0.03 nm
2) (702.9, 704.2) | -0.11 nm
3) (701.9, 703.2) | 0.02 nm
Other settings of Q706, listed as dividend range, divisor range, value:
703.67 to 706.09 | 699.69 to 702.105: 0.98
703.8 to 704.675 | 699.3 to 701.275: 1.05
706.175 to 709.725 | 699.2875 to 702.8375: 0.93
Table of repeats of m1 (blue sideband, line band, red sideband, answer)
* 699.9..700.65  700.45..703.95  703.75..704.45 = 0.097 mag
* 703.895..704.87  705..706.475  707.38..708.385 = 0.220 mag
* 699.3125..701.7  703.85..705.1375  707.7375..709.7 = -0.128 mag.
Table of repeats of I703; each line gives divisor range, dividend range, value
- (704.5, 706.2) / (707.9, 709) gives 1.08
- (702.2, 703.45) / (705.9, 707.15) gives 0.96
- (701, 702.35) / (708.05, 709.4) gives 0.96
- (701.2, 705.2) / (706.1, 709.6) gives 0.93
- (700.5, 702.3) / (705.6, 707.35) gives 1.01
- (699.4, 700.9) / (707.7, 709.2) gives 0.95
